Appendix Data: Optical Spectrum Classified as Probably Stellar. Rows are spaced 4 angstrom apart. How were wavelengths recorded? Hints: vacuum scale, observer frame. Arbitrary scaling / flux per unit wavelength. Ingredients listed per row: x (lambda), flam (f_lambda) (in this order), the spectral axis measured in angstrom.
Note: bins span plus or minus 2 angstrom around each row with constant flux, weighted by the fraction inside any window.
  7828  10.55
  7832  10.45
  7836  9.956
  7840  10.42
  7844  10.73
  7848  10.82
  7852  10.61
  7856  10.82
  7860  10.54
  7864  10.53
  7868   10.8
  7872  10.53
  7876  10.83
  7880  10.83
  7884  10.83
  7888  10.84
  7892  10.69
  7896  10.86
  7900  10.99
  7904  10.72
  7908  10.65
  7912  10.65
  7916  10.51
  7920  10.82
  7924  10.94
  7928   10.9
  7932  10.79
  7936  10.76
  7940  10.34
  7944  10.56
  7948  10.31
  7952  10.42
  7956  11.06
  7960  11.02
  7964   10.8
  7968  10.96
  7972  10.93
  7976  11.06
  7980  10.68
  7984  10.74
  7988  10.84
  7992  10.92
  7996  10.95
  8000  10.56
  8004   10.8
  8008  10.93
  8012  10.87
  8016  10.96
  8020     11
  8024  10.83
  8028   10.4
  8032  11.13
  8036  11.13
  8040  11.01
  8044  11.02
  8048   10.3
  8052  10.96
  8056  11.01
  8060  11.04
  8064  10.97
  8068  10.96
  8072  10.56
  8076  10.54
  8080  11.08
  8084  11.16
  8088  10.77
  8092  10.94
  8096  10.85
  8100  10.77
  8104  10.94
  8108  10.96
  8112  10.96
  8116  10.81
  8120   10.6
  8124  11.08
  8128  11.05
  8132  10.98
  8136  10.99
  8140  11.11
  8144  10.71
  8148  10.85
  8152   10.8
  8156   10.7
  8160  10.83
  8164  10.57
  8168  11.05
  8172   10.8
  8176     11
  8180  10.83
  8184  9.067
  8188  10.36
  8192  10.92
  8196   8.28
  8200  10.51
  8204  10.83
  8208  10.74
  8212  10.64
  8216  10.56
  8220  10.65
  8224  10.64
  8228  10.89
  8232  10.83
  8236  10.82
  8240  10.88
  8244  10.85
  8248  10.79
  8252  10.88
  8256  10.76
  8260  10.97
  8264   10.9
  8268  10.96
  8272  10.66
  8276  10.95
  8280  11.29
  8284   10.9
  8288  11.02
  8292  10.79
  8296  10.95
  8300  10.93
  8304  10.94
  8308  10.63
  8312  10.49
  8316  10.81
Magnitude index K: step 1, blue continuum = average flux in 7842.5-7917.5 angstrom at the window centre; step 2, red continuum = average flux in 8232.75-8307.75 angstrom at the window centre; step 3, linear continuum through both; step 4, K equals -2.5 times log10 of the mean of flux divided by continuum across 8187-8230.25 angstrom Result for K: 0.041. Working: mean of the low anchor 10.7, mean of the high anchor 10.9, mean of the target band 10.5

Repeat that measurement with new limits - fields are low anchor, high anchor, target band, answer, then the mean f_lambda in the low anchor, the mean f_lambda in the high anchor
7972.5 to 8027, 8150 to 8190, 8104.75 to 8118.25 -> -0.022 mag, 10.9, 10.6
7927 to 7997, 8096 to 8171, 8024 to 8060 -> -0.006 mag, 10.8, 10.9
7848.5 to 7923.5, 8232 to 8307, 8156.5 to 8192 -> 0.027 mag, 10.7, 10.9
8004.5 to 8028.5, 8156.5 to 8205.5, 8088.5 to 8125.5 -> -0.026 mag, 10.9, 10.4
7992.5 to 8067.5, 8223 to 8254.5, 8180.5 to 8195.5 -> 0.087 mag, 10.9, 10.8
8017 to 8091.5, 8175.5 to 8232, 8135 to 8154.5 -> -0.028 mag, 10.9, 10.4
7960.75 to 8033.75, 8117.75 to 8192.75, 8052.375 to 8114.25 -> -0.010 mag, 10.9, 10.7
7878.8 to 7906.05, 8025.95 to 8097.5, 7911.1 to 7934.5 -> 0.006 mag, 10.8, 10.9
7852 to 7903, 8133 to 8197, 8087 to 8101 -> -0.021 mag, 10.8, 10.6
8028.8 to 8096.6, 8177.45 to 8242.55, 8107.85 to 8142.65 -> -0.023 mag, 10.9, 10.5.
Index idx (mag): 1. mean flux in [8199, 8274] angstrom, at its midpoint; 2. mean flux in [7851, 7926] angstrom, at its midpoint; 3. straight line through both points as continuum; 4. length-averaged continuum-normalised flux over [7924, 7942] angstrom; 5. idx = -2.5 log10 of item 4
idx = 0.00 mag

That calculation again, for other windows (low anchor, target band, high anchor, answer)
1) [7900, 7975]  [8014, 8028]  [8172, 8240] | -0.019 mag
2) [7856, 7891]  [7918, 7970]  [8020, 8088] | 0.004 mag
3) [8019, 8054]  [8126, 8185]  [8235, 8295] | 0.010 mag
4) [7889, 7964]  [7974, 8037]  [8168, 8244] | -0.019 mag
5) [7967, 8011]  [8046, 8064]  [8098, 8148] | 0.004 mag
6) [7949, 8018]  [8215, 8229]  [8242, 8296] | 0.022 mag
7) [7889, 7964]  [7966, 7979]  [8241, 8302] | -0.021 mag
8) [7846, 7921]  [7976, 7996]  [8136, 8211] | -0.017 mag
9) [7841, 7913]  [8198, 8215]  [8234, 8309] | 0.019 mag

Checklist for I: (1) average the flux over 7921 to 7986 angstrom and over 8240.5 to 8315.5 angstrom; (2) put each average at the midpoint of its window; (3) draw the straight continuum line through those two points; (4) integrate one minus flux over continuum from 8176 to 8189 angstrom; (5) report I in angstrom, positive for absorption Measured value 0.8 angstrom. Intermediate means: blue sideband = 10.8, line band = 10.2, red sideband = 10.9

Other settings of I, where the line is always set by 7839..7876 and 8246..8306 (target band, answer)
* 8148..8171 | 0.10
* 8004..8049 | -0.49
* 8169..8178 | -0.05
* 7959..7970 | -0.20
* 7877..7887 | -0.15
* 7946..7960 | 0.08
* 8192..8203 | 1.08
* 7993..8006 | -0.04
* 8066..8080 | 0.06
